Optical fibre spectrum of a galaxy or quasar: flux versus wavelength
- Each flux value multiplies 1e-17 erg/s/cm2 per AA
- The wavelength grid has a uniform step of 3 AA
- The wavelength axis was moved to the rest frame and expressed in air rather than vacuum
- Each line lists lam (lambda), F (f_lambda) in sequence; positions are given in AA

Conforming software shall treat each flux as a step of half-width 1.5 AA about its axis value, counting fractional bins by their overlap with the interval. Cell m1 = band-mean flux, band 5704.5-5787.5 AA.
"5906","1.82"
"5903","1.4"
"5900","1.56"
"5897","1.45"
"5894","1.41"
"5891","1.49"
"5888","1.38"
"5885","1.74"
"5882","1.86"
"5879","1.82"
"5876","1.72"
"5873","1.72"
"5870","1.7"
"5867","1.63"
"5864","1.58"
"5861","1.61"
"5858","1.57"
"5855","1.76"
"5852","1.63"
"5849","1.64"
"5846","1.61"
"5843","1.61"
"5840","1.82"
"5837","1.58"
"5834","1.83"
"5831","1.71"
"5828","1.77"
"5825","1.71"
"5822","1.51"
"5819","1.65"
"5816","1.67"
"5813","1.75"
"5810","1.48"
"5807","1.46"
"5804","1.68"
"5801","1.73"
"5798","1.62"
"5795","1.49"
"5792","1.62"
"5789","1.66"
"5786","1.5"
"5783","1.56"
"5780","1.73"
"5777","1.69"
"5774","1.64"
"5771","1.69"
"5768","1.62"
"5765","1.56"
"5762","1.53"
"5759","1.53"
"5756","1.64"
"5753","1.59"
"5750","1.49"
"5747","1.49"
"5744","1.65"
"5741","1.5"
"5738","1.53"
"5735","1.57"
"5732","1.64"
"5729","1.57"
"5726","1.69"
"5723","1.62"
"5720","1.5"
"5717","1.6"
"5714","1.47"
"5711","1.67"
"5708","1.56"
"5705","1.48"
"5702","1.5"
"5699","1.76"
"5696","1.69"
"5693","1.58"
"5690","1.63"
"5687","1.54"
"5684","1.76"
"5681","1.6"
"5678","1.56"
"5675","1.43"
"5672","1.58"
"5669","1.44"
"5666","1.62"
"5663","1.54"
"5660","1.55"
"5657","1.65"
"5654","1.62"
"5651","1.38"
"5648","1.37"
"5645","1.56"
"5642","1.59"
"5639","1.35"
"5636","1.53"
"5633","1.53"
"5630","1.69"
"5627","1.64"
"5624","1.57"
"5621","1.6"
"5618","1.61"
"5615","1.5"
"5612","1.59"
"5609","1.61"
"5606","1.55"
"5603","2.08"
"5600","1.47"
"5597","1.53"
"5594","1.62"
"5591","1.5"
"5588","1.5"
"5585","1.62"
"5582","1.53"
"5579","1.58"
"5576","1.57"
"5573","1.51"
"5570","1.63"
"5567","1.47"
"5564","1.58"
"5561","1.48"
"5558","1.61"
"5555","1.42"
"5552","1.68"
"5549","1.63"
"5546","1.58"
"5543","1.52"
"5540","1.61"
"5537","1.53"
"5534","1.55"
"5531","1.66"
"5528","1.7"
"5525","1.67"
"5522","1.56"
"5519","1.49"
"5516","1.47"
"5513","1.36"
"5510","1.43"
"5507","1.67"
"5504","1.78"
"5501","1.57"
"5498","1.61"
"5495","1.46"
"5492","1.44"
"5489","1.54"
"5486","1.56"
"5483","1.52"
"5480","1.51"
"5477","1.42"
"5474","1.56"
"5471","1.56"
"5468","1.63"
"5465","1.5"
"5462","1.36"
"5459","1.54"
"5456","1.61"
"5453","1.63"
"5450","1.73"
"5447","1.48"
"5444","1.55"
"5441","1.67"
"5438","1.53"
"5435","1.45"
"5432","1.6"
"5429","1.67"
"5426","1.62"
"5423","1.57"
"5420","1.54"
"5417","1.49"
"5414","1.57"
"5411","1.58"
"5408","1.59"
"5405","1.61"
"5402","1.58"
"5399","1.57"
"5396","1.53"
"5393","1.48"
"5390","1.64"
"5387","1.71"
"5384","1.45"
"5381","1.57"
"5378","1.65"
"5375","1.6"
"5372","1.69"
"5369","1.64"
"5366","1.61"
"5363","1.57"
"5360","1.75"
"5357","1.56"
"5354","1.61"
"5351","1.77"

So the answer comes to 1.58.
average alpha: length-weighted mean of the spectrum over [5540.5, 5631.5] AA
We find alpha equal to 1.58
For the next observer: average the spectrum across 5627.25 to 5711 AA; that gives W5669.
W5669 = 1.56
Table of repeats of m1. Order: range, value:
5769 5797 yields 1.62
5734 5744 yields 1.55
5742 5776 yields 1.58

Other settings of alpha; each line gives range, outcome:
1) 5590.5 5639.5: 1.59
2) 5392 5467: 1.56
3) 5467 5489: 1.54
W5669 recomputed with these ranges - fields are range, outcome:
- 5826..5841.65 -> 1.74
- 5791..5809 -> 1.6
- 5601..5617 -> 1.66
